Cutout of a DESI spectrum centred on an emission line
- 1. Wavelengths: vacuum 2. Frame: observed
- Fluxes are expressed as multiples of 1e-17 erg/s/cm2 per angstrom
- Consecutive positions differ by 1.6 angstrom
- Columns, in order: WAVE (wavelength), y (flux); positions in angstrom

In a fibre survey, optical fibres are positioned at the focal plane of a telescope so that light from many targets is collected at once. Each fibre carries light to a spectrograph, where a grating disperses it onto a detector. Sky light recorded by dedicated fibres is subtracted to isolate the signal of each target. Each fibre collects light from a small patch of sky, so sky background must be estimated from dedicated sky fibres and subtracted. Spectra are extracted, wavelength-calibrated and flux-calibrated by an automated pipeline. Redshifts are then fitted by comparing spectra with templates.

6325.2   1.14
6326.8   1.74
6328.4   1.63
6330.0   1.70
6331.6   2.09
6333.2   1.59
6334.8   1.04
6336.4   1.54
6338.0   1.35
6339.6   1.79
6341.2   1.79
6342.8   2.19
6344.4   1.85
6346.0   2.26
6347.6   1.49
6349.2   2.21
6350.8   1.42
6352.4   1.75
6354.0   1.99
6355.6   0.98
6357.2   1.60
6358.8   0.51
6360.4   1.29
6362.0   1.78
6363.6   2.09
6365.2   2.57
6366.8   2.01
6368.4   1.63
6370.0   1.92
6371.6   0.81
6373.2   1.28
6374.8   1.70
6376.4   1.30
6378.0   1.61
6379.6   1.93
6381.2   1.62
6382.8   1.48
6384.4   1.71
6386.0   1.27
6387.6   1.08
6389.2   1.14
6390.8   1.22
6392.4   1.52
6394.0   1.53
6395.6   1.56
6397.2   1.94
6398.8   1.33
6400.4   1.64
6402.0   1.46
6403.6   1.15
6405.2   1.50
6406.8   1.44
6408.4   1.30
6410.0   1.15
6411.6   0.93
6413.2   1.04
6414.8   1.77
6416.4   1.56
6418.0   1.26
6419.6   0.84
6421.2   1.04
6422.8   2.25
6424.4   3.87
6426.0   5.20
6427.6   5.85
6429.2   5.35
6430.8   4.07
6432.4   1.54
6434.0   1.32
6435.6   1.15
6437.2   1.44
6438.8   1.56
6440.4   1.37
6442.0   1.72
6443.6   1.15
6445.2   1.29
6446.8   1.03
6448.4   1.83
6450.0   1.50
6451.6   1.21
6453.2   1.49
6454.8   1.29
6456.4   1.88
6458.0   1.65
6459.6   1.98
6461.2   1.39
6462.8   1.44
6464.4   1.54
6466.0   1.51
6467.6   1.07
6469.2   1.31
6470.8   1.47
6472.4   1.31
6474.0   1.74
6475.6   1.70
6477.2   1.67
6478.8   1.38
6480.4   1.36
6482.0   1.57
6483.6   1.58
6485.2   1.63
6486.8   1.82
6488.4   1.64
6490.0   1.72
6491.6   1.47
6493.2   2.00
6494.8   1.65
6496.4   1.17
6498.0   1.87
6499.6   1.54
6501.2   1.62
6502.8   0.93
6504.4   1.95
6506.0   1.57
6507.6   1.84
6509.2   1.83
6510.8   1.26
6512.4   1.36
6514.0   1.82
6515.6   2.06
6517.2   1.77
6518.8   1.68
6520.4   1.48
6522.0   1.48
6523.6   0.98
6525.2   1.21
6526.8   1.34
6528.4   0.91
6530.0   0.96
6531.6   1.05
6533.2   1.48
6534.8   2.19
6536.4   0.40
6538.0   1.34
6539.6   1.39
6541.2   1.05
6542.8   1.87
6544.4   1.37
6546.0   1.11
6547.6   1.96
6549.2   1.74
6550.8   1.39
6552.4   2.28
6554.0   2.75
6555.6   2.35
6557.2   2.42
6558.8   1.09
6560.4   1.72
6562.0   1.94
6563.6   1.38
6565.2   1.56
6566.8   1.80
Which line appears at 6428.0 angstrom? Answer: H-beta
